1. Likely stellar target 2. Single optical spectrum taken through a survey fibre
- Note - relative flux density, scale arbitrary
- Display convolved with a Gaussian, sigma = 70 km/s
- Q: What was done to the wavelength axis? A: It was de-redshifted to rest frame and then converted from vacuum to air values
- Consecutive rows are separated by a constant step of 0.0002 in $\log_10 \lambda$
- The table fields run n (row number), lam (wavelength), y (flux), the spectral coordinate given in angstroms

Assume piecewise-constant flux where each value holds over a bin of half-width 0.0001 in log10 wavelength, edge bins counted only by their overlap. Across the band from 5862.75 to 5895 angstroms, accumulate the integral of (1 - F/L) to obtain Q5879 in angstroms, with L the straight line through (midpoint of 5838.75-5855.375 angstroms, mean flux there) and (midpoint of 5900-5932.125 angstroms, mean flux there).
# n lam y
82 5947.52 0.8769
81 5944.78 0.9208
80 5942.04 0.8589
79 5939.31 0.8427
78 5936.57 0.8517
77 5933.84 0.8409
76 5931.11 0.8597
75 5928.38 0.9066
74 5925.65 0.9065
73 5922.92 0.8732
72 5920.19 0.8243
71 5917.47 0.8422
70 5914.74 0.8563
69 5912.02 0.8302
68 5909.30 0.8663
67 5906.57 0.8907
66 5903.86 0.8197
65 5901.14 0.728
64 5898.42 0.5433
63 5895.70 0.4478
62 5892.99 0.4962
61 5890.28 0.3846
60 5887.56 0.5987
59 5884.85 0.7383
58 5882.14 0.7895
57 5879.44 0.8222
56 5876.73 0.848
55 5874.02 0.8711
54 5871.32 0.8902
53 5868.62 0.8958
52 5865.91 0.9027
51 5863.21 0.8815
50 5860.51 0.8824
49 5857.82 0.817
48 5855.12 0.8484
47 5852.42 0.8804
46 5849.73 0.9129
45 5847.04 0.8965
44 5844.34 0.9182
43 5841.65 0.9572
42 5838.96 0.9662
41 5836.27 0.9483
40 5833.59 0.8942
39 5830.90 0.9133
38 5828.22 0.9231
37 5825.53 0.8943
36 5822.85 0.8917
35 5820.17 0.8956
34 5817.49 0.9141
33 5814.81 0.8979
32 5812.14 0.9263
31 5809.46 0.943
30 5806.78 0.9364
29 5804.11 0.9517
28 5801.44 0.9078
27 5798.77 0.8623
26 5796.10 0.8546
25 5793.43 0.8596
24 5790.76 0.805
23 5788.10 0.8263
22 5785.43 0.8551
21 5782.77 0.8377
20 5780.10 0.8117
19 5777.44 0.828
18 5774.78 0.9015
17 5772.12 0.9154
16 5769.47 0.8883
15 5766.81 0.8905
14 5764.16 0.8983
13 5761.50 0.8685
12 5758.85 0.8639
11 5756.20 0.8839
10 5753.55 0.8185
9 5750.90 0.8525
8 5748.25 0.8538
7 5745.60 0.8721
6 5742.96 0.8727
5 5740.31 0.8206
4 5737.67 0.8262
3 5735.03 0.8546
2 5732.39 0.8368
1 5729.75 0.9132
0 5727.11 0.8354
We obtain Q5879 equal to 4.93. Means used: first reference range 0.912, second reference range 0.851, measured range 0.75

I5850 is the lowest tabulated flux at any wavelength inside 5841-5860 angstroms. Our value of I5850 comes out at 0.817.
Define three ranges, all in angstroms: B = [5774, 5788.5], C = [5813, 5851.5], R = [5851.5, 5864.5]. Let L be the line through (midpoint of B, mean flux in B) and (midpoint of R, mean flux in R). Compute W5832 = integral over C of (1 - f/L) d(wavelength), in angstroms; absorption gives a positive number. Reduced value -2.7 angstroms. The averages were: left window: 0.842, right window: 0.861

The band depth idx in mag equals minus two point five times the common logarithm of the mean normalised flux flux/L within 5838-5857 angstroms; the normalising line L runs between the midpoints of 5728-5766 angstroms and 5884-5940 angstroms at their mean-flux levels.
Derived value -0.14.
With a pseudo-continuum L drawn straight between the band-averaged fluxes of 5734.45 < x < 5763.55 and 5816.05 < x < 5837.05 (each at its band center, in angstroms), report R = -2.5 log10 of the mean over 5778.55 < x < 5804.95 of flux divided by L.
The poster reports 0.04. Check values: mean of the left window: 0.854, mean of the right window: 0.908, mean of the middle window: 0.855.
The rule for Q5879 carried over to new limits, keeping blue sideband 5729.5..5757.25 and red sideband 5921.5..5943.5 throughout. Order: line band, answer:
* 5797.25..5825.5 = -1.8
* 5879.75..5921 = 7.3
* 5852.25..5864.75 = 0.0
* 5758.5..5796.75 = -0.2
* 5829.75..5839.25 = -0.7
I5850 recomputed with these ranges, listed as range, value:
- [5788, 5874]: 0.805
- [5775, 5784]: 0.8117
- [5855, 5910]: 0.3846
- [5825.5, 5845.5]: 0.8942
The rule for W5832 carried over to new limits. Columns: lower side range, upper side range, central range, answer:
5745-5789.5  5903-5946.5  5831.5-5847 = -1.3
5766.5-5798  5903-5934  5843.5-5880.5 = -0.8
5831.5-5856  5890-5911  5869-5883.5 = -1.4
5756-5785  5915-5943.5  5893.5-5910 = 3.1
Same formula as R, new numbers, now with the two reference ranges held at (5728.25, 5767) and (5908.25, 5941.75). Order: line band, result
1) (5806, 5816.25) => -0.08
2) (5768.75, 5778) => -0.03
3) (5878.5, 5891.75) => 0.29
